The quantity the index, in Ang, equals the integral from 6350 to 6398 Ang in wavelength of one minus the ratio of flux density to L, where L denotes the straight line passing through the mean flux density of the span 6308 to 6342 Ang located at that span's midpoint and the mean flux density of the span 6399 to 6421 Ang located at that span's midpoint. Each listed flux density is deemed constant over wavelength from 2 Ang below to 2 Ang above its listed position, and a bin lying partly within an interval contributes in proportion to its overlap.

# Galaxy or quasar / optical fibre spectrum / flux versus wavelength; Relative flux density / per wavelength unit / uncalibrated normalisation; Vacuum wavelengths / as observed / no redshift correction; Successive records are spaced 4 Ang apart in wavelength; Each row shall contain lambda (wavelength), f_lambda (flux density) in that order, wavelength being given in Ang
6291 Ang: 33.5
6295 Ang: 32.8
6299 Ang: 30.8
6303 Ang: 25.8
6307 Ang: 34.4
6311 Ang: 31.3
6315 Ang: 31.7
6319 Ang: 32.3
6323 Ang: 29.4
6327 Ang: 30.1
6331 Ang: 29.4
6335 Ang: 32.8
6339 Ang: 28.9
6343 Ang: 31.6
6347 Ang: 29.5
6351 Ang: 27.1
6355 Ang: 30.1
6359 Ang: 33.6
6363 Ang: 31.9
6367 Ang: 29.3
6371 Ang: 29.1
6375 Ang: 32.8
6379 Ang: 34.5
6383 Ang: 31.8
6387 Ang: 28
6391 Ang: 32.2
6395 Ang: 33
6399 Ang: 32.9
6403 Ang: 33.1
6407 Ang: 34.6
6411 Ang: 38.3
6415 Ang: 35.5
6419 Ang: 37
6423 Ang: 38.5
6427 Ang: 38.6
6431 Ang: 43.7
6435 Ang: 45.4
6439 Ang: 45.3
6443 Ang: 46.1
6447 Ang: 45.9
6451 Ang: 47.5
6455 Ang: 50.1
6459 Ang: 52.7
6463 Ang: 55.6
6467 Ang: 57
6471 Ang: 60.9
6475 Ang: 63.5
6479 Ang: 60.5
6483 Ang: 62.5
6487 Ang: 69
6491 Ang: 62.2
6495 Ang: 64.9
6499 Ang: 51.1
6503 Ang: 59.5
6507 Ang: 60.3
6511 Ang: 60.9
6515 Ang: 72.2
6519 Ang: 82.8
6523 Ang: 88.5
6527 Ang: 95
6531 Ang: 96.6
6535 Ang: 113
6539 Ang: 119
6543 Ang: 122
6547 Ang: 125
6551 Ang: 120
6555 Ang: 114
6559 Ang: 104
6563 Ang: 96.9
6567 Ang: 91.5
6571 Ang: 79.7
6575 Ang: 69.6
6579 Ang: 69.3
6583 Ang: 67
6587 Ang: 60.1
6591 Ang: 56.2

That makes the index 3.25 Ang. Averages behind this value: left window 30.9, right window 35.4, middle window 31.2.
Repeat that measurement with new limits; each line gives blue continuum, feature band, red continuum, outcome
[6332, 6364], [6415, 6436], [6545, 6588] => 4.9 Ang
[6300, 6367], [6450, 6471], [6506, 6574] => 5.2 Ang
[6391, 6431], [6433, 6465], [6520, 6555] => 5.1 Ang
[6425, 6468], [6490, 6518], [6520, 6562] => 7.4 Ang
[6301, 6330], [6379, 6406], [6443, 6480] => 6.9 Ang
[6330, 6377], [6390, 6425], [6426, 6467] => 4.7 Ang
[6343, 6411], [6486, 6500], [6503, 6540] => 2.3 Ang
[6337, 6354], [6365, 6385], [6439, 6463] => 1.9 Ang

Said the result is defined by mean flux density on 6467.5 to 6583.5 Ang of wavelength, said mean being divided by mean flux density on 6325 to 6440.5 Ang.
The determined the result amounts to 2.45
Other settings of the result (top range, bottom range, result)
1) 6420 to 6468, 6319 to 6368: 1.54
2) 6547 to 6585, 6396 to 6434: 2.49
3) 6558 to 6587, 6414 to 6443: 1.95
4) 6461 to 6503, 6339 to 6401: 1.95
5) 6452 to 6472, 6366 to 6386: 1.74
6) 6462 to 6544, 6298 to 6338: 2.43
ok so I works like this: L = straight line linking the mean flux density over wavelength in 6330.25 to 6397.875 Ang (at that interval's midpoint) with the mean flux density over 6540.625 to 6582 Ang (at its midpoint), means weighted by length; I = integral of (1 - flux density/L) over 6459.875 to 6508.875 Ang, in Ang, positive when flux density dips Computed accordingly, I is 7.9 Ang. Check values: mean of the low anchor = 31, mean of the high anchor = 98.6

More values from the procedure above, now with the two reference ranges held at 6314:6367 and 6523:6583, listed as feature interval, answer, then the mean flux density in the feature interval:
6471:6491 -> 3.4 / 63.4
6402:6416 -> 4.6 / 35.5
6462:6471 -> 1.8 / 57.4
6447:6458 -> 3.0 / 48.6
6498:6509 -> 3.4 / 57.5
